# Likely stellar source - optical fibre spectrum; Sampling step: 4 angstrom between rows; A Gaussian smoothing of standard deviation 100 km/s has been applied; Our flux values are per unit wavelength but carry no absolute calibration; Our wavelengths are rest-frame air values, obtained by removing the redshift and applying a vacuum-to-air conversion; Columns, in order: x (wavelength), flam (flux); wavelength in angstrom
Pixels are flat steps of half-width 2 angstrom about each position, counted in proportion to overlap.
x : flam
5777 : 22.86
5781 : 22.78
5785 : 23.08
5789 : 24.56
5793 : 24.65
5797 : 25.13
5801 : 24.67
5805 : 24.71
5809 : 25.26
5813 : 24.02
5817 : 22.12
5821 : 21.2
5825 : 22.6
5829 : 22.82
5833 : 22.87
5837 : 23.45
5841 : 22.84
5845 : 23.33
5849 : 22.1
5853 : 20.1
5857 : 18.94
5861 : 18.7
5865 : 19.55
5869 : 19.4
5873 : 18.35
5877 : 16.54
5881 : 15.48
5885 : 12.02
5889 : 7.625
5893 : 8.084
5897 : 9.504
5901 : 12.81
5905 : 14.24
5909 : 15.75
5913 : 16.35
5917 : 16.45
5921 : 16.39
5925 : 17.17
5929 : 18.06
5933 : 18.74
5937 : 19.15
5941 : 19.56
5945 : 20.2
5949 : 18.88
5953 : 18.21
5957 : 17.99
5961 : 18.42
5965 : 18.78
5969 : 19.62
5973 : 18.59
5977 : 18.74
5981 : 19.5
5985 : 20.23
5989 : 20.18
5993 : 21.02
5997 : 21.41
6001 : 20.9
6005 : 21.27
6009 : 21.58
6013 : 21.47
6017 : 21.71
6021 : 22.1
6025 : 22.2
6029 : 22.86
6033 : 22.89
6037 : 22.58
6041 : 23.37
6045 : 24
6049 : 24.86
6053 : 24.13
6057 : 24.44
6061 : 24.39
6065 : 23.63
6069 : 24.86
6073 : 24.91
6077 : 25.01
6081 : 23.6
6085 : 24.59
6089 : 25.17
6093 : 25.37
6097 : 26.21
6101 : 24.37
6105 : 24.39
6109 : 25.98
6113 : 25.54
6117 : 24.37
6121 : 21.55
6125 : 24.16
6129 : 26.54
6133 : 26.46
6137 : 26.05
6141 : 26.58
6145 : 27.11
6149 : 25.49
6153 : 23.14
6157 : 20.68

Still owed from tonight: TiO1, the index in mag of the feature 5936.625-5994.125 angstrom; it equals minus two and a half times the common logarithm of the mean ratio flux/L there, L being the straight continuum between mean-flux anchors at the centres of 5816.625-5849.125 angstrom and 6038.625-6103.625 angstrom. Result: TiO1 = 0.226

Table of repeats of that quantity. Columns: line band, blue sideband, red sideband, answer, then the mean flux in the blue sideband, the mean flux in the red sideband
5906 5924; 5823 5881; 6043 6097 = 0.323 mag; 20.6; 24.6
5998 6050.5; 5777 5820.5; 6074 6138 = 0.105 mag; 23.9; 24.9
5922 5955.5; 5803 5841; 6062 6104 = 0.268 mag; 23.2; 24.8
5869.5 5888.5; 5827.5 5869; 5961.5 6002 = 0.347 mag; 21.4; 19.8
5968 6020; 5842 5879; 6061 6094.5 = 0.112 mag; 19.8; 24.6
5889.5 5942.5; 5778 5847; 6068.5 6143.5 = 0.493 mag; 23.5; 25.1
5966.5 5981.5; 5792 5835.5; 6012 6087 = 0.232 mag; 23.6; 23.6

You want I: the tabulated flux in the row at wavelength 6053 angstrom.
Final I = 24.13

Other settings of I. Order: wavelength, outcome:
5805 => 24.71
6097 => 26.21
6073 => 24.91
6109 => 25.98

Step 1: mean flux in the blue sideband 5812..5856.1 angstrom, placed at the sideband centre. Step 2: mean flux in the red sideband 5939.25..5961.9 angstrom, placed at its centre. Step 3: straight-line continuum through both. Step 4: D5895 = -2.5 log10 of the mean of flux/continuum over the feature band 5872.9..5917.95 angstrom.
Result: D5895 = 0.47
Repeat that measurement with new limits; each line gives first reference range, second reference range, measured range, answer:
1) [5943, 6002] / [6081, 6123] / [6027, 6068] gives -0.06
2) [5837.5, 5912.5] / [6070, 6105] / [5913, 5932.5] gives 0.08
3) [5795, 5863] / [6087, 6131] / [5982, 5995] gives 0.17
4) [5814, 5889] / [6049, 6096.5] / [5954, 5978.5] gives 0.19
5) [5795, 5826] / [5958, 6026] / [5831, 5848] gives 0.01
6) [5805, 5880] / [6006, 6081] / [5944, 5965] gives 0.20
